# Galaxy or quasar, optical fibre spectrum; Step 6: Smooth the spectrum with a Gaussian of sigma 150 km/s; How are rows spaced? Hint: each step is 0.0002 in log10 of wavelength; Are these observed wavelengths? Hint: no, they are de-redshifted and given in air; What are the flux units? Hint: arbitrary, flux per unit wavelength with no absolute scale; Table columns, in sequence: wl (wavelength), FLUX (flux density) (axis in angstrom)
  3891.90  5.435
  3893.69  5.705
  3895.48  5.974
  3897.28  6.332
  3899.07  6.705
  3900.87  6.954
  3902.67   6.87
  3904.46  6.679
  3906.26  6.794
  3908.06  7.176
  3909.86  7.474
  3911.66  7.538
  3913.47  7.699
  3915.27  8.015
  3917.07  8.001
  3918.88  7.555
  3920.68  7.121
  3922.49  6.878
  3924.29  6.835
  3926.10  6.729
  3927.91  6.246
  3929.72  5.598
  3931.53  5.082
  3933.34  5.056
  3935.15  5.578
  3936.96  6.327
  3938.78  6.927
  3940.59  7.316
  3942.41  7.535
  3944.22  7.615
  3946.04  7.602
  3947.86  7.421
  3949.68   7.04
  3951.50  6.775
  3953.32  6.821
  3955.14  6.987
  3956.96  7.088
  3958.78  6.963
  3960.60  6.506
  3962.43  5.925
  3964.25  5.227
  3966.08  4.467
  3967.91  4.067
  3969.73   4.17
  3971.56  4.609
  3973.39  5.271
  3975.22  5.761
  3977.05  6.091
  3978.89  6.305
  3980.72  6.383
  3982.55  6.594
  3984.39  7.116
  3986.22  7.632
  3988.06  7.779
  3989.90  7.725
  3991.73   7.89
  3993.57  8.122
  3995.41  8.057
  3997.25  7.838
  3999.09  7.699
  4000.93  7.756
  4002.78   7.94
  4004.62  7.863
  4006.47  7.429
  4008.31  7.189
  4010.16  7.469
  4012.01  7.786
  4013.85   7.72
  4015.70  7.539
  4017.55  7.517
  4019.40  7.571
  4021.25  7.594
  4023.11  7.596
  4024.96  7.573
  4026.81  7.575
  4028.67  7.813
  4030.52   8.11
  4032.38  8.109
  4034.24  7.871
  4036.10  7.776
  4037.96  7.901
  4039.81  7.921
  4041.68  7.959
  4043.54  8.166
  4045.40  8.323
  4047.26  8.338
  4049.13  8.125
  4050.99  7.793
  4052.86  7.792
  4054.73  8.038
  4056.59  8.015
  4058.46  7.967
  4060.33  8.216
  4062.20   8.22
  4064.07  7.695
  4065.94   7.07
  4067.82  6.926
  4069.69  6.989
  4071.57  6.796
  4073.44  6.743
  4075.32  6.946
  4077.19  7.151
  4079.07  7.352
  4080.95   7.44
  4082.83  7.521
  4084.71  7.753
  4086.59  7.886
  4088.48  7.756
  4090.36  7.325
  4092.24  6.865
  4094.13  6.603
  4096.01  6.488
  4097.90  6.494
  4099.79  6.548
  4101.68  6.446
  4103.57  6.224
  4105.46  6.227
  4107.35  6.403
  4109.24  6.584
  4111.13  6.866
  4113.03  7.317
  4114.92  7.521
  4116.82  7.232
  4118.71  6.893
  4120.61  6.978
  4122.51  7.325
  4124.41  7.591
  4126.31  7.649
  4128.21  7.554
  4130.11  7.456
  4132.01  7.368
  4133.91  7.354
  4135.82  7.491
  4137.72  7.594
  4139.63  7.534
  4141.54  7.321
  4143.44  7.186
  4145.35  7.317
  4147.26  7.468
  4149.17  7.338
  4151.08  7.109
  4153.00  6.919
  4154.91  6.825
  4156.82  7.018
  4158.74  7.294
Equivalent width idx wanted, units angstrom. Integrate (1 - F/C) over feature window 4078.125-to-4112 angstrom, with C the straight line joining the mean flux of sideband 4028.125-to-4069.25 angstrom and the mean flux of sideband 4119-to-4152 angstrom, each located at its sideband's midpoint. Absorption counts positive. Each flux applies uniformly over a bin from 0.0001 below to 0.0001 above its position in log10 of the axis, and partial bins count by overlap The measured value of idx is 3.1 angstrom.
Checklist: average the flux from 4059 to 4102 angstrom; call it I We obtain 7.2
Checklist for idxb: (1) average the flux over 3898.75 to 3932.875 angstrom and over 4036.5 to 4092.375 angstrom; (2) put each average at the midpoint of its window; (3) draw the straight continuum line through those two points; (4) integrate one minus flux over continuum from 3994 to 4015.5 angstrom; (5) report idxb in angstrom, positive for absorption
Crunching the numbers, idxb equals -1.0 angstrom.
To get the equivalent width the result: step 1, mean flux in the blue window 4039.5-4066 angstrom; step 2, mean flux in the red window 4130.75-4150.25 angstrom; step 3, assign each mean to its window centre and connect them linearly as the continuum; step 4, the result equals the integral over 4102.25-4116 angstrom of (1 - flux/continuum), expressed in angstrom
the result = 1.6 angstrom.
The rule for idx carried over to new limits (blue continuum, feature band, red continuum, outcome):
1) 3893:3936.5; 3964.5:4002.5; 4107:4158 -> 1.66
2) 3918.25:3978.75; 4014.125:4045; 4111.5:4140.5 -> -4.63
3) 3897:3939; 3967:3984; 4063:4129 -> 3.31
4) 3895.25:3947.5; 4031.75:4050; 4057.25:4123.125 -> -2.63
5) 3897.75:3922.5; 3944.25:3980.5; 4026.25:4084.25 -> 6.38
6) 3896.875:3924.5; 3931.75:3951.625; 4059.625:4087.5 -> 1.23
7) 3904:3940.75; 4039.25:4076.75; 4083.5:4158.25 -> -3.61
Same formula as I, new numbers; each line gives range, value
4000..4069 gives 7.79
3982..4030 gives 7.64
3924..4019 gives 6.76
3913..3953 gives 6.85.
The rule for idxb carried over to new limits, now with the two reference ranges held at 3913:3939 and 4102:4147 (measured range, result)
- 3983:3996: -1.8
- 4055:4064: -1.4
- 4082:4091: -0.8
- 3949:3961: -0.4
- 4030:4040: -1.5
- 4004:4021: -1.7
